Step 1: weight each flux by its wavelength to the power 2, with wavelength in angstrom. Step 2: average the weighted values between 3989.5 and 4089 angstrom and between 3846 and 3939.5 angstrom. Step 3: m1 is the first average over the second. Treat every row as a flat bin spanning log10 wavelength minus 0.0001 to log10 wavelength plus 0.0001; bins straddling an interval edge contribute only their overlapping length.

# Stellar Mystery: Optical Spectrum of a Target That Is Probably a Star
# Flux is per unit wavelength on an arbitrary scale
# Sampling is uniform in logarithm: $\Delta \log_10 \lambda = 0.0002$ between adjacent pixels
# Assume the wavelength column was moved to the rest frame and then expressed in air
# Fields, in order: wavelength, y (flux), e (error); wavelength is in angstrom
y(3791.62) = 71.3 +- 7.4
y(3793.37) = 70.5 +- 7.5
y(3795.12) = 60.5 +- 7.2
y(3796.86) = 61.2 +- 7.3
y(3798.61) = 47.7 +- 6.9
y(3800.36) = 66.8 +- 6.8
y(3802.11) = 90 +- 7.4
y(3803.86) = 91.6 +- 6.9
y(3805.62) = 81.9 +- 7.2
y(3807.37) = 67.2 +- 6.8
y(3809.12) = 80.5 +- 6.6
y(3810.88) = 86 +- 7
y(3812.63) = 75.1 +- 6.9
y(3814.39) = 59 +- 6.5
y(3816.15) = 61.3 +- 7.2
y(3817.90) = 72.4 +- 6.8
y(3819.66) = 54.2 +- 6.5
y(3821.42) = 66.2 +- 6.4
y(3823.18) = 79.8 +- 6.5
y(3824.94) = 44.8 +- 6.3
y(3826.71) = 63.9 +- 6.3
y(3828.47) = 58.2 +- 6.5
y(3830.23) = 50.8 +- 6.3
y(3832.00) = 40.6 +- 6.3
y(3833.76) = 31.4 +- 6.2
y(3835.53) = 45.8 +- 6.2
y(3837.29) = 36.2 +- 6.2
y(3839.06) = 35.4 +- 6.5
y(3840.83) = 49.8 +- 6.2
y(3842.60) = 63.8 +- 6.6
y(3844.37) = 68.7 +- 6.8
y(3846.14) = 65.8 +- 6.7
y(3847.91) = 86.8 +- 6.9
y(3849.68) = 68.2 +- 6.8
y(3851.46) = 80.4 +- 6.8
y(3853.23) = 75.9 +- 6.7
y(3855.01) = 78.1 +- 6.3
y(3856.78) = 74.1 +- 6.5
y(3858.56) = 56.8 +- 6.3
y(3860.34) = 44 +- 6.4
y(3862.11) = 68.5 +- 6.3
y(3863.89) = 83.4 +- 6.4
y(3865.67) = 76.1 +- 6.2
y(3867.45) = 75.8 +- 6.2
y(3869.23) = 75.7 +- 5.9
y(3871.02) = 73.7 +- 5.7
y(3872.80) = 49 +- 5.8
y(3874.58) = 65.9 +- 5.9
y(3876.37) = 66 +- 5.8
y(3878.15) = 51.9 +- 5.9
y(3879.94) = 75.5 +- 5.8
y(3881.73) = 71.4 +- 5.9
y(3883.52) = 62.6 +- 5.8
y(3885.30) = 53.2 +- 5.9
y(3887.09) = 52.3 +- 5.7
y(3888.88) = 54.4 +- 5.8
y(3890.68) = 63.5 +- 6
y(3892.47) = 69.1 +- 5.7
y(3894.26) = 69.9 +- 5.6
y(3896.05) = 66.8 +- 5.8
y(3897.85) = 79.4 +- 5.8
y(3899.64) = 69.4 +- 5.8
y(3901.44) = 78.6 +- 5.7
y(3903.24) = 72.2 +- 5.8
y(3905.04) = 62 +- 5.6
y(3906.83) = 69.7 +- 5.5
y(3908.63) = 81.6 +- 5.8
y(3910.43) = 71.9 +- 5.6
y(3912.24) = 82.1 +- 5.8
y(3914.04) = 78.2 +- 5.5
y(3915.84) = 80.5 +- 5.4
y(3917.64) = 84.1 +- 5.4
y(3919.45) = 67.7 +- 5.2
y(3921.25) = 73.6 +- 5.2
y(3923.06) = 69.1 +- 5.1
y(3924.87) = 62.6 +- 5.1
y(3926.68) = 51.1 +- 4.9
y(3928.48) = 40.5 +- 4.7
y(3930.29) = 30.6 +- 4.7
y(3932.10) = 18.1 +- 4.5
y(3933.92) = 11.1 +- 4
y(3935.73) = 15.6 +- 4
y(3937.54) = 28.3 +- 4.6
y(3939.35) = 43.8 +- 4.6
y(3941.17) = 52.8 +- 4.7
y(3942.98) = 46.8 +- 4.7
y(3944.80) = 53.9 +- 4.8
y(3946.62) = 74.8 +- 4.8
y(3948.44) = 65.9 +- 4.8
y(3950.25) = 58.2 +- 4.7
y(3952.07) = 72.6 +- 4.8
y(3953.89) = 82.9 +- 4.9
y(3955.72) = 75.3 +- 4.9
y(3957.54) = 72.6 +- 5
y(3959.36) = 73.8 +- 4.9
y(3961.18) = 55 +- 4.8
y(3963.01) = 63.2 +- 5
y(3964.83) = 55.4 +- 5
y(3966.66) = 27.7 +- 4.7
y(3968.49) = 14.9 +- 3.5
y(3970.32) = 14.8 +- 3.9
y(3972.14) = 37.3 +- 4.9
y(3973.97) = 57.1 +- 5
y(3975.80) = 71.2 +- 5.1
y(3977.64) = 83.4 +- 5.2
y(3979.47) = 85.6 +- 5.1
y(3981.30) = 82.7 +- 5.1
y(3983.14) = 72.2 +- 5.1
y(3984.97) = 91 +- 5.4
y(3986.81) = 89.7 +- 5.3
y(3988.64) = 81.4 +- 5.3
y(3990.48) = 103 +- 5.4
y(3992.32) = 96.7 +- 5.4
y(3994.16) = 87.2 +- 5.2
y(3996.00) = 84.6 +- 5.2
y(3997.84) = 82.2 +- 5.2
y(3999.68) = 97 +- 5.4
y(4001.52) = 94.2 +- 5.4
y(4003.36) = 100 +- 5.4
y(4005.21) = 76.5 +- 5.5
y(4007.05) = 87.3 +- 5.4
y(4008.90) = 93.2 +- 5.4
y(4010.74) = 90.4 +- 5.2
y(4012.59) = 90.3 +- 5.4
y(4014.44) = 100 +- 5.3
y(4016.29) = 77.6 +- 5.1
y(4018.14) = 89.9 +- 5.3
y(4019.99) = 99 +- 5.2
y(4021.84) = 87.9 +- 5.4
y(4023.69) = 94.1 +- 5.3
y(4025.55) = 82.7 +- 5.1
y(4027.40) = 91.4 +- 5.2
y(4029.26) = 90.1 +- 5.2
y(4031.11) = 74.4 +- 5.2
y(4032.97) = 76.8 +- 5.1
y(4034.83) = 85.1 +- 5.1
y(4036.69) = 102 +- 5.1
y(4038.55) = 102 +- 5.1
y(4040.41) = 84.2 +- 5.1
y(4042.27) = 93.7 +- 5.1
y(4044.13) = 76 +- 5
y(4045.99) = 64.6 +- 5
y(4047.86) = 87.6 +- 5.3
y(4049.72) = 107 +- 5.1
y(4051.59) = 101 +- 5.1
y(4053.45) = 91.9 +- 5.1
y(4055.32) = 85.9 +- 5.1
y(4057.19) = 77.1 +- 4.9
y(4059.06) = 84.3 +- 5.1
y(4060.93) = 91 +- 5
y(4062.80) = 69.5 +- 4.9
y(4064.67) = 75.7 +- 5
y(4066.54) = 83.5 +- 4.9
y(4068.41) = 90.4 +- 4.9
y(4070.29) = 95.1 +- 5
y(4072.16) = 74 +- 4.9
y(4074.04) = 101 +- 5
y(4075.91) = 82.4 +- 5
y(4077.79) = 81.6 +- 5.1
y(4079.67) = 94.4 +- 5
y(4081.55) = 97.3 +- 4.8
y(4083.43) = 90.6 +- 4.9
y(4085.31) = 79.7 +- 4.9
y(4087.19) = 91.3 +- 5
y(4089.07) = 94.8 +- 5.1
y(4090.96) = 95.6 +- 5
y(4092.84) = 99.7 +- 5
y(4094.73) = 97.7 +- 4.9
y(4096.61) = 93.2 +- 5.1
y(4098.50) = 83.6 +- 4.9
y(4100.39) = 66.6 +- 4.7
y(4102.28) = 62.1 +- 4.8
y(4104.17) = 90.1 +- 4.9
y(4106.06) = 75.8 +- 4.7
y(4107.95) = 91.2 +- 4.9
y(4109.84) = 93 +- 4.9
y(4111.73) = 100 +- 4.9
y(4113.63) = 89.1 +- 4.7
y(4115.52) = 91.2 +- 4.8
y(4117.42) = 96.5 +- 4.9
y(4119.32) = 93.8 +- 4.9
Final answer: 1.50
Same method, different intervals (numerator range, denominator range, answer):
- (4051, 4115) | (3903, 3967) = 1.59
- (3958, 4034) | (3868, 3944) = 1.36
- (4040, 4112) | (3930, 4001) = 1.47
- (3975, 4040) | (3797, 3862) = 1.52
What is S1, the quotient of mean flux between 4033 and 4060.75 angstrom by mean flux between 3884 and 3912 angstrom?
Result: 1.3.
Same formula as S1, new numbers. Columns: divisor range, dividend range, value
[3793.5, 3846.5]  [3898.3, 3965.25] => 0.98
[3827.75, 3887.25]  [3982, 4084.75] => 1.42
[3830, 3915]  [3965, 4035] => 1.22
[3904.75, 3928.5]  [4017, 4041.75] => 1.26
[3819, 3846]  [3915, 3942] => 0.92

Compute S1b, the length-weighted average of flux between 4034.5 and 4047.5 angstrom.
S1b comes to 86.9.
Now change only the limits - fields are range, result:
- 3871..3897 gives 62.7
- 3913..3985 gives 57.1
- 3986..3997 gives 90.4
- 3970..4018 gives 82.8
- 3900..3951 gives 58.1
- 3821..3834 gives 55.2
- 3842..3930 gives 68.4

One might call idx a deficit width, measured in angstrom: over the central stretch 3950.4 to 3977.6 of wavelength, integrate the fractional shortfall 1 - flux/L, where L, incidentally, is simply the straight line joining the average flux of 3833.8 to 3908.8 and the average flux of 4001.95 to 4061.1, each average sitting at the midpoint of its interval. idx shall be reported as 7.7 angstrom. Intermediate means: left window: 65.4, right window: 88.6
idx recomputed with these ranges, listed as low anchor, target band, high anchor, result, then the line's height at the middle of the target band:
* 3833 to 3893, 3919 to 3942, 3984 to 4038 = 9.81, 75.3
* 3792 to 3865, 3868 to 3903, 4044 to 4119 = 1.91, 69.7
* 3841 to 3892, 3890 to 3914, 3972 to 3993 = -0.39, 71.1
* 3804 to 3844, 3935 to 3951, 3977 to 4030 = 6.10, 79.2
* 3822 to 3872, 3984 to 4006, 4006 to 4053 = -1.63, 84.1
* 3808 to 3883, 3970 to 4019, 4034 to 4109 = -2.13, 79.3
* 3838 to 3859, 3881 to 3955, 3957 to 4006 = 9.41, 69.7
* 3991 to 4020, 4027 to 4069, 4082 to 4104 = 1.21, 88.8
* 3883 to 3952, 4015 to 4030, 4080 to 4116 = -2.51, 76.5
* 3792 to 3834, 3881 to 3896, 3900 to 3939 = -0.42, 60.5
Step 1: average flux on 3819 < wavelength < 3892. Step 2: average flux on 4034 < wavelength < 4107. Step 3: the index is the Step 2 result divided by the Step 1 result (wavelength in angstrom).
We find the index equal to 1.41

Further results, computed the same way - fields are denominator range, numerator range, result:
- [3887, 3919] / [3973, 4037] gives 1.21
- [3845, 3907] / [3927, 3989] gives 0.82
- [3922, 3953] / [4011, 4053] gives 1.89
